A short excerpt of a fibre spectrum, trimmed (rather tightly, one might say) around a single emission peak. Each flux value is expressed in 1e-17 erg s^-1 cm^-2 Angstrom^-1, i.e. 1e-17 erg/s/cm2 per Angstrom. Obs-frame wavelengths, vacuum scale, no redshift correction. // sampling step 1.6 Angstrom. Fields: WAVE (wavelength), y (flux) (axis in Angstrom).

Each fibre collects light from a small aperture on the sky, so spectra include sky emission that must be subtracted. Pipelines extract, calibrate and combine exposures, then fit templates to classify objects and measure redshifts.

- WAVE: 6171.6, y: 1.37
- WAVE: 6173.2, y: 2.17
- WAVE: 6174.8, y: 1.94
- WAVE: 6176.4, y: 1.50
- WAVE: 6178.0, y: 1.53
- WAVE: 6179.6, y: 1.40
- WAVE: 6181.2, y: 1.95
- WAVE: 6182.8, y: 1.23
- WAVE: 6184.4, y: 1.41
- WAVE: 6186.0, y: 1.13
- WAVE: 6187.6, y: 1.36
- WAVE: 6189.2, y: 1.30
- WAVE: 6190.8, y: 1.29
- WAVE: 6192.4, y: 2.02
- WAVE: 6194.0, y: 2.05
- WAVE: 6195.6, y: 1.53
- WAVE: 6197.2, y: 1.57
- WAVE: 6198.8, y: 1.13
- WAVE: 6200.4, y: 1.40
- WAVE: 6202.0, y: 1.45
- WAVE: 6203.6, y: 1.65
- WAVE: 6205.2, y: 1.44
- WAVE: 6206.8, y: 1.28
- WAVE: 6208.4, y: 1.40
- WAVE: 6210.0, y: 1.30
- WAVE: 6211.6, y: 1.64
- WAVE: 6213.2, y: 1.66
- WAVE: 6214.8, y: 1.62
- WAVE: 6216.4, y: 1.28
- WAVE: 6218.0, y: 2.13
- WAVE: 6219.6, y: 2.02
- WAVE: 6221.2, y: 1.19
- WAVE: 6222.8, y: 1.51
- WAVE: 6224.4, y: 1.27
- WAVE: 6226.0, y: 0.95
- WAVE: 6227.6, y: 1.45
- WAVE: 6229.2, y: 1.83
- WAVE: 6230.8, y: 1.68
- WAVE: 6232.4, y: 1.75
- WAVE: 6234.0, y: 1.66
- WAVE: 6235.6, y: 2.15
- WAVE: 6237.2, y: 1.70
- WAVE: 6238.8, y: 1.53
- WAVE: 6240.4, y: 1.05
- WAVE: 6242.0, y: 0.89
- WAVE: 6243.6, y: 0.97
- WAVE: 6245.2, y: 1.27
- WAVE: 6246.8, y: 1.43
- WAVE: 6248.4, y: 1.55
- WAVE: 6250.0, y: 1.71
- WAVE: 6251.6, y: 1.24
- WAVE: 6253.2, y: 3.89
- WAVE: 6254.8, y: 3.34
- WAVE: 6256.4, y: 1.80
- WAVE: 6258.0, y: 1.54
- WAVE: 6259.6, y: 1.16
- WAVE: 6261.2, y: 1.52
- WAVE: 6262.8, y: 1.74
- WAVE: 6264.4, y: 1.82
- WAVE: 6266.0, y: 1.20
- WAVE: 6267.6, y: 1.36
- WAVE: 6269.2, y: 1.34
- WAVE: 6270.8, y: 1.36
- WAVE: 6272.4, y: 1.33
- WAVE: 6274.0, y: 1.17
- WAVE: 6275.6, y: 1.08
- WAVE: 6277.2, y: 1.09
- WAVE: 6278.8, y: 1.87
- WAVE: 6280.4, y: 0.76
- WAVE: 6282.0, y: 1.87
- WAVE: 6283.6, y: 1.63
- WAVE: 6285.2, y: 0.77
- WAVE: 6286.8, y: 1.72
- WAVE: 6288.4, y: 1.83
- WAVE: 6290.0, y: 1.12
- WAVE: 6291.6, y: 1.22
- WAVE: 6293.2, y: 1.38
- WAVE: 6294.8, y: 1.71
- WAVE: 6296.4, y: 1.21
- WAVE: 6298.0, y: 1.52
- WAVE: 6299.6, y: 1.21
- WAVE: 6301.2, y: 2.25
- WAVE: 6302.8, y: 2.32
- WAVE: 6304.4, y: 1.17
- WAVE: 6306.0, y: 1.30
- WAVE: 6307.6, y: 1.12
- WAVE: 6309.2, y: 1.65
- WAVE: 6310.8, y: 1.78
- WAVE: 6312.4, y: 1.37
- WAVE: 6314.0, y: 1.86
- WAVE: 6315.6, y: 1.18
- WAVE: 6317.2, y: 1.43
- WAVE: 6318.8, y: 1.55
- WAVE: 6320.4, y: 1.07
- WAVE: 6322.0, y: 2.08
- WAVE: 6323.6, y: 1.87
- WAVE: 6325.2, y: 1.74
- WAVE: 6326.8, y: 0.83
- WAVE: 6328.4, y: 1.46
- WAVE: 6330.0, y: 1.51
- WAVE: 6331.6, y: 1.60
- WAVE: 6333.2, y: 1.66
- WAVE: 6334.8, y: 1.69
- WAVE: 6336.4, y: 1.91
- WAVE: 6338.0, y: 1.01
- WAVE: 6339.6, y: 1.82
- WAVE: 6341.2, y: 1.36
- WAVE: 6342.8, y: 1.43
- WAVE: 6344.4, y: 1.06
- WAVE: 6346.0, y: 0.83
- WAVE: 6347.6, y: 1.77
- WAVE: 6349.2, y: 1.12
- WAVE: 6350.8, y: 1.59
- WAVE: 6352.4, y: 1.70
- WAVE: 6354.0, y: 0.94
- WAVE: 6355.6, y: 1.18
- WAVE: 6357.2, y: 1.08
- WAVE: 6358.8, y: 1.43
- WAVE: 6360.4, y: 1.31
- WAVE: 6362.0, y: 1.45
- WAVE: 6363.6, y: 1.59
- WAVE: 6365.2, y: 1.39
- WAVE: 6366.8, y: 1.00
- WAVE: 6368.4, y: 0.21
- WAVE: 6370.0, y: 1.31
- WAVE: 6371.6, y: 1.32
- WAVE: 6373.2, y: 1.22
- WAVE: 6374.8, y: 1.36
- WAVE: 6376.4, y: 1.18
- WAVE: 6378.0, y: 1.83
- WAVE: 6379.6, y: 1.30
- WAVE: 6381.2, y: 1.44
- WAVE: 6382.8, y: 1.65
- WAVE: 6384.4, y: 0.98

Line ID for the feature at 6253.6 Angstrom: [O III]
